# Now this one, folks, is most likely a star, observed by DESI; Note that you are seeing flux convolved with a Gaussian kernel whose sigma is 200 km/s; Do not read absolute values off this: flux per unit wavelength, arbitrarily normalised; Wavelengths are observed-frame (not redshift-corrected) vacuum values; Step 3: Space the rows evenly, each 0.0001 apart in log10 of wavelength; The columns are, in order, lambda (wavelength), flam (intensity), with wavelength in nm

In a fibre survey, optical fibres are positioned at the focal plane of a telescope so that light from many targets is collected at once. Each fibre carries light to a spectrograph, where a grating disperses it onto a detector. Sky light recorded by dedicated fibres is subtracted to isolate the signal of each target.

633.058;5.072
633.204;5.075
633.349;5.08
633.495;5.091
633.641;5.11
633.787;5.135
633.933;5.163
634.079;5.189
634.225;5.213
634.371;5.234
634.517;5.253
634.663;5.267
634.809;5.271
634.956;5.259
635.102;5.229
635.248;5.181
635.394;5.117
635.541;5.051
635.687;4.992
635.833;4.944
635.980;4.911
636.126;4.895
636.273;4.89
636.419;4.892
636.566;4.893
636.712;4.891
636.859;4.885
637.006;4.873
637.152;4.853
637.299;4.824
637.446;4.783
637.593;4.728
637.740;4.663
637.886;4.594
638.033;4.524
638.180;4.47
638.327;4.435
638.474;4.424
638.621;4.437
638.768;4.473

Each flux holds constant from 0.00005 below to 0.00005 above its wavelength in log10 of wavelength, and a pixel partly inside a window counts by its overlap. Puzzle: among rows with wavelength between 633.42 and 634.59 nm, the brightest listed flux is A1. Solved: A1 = 5.253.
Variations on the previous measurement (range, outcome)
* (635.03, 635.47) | 5.229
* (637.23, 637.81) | 4.824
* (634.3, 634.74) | 5.267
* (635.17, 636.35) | 5.181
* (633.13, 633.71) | 5.11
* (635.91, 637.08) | 4.911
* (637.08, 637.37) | 4.853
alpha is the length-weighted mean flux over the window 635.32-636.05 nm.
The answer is 5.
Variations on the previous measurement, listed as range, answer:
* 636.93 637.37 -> 4.85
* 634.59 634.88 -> 5.27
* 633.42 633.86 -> 5.11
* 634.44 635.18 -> 5.26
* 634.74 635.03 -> 5.25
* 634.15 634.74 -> 5.25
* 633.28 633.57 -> 5.08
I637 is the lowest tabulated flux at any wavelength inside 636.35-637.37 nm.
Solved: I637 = 4.824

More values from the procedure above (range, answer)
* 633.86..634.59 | 5.163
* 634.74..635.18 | 5.229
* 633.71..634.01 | 5.135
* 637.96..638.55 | 4.424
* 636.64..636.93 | 4.885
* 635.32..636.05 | 4.911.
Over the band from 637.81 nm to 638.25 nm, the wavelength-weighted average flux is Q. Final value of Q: 4.54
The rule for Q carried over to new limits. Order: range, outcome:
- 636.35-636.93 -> 4.89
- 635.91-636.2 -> 4.9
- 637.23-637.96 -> 4.72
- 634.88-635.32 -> 5.22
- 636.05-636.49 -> 4.9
